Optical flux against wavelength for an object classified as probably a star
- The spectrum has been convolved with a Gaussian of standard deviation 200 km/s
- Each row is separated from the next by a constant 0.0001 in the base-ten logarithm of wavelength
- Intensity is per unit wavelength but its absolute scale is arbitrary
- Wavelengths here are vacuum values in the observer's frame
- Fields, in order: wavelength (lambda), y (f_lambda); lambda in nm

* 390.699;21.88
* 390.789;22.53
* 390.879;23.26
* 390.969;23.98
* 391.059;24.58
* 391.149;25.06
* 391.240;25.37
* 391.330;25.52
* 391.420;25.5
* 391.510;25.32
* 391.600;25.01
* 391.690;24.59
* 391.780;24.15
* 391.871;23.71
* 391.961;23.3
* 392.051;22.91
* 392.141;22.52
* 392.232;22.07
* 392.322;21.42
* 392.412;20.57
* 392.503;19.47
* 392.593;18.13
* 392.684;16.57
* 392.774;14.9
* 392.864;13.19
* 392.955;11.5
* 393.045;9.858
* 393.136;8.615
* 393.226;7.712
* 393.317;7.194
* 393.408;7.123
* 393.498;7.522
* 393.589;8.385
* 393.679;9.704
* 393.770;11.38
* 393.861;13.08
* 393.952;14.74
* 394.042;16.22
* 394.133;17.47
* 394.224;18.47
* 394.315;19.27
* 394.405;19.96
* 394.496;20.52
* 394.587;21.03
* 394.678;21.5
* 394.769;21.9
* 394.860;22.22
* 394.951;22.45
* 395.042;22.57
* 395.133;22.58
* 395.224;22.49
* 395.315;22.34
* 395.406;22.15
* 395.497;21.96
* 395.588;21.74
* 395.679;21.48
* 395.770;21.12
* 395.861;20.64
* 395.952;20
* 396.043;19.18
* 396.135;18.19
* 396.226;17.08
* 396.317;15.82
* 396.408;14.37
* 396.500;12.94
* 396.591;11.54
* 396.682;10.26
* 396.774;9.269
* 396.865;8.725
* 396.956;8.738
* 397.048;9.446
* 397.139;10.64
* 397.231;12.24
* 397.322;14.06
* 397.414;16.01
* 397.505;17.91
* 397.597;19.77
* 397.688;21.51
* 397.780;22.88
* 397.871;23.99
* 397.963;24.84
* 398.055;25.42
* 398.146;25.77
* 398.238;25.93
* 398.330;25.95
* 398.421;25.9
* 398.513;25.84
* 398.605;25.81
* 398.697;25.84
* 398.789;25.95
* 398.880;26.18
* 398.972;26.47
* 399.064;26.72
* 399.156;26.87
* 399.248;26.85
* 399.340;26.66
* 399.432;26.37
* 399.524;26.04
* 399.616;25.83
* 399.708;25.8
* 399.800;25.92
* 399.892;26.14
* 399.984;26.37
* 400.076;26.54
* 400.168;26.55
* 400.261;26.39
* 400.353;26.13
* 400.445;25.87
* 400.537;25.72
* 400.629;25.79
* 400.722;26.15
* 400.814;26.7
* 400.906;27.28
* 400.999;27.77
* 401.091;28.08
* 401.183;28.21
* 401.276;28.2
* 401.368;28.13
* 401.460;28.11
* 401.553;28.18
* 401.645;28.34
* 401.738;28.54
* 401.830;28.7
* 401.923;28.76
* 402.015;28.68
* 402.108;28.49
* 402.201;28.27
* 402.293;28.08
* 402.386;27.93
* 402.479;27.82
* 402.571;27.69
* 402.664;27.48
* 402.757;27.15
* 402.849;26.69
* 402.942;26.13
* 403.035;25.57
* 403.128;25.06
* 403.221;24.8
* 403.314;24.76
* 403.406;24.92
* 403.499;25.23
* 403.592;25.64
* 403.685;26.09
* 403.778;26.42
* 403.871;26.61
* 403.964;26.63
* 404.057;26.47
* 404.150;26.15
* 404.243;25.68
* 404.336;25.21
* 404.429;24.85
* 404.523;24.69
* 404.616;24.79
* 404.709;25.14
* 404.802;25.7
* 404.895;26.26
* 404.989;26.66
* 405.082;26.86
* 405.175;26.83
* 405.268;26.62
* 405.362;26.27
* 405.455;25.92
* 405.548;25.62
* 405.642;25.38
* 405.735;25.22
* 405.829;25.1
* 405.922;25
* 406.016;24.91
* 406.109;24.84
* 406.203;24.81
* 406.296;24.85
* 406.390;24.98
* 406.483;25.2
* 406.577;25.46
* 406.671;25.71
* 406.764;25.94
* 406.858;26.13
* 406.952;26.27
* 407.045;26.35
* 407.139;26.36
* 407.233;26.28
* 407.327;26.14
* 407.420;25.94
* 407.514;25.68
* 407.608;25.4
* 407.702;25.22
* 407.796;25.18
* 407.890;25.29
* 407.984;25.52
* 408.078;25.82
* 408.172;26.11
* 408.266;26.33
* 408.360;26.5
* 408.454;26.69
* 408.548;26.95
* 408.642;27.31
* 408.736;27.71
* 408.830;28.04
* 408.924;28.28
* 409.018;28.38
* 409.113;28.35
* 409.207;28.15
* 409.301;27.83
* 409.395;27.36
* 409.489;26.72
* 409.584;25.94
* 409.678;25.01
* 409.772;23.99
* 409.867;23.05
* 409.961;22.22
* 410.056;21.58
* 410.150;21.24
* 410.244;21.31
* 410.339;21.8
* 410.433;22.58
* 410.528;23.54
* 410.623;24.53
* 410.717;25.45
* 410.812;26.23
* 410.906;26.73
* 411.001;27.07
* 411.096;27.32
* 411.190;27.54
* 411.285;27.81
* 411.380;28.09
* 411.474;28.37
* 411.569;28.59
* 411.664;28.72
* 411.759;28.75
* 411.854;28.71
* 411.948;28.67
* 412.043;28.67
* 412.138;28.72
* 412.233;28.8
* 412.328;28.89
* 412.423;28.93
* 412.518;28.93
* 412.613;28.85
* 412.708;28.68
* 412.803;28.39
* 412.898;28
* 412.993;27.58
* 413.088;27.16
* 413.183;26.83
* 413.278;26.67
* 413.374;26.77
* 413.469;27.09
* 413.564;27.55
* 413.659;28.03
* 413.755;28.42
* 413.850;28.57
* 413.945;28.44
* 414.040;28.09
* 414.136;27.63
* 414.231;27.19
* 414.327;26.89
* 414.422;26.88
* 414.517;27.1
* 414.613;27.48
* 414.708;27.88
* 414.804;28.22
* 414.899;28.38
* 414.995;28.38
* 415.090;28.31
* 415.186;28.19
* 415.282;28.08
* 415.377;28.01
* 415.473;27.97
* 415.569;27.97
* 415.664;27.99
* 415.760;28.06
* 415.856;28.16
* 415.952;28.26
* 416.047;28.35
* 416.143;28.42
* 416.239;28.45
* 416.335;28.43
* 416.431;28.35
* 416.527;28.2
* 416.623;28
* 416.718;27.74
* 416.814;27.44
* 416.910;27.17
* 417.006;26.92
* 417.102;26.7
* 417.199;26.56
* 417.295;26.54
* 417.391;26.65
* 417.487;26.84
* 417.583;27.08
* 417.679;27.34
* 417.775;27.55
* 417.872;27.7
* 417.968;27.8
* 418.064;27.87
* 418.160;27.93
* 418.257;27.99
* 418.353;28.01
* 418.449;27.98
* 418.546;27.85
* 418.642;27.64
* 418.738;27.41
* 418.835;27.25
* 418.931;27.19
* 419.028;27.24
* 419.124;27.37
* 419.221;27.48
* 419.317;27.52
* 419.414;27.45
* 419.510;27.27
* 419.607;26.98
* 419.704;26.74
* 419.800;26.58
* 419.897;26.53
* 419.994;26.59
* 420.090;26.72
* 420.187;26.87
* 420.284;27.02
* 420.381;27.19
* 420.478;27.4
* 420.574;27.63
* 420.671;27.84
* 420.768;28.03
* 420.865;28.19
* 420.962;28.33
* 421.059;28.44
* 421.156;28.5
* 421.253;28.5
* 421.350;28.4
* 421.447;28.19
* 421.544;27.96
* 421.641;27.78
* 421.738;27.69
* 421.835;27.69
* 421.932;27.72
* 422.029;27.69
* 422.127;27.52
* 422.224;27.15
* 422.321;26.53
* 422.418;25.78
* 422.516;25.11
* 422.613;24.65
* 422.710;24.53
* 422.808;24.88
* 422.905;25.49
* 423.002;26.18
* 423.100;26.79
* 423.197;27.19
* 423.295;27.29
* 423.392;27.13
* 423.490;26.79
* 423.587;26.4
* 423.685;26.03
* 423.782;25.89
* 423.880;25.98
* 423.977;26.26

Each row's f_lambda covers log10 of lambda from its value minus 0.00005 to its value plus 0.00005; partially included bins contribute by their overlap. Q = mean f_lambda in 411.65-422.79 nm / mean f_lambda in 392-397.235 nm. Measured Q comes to 1.69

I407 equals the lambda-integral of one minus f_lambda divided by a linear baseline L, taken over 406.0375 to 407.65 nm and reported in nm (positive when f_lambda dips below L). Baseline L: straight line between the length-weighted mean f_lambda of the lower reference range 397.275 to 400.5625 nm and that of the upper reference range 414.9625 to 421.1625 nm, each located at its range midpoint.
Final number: 0.02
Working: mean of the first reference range 24.8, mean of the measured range 25.7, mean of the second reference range 27.6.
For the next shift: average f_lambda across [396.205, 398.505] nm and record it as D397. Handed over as 17.4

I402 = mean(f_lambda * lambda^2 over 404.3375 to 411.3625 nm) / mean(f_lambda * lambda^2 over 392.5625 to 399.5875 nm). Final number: 1.47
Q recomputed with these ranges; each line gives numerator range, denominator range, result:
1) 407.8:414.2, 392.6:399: 1.51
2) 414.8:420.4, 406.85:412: 1.05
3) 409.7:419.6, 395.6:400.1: 1.31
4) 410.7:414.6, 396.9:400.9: 1.18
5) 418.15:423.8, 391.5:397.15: 1.58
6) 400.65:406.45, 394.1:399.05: 1.33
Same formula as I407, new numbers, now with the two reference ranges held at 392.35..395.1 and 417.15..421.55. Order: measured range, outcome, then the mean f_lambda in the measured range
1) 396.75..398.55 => -0.15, 18.8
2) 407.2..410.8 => -0.46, 25.5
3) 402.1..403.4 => -0.46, 26.7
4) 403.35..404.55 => -0.32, 25.7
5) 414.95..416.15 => -0.11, 28.2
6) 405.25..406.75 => -0.29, 25.4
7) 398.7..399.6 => -0.42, 26.4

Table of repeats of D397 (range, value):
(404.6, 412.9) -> 26.3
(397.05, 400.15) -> 23.6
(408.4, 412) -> 26.2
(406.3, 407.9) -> 25.7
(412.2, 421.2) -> 27.7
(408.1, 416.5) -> 27.2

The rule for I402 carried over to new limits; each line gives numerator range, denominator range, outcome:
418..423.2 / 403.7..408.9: 1.13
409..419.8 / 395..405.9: 1.21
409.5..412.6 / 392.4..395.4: 1.77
